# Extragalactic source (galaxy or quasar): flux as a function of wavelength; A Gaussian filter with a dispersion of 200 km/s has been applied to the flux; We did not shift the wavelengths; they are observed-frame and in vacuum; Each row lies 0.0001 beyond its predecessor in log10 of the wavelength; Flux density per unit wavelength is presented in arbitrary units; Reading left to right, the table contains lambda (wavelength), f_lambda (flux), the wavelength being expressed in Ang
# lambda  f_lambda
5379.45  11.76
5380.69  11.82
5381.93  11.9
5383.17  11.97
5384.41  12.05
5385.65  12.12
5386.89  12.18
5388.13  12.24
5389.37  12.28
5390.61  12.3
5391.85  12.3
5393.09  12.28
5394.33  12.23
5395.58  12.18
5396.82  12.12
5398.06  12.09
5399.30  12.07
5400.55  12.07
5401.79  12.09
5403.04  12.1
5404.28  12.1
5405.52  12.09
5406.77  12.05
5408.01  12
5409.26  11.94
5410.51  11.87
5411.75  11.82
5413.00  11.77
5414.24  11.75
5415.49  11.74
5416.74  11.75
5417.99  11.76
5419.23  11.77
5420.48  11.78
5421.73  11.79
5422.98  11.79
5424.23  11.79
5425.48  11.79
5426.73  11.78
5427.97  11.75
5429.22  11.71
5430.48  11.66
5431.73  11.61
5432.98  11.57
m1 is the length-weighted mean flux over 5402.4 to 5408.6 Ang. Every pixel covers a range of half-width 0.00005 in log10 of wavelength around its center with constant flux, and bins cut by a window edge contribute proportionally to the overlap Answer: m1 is 12.1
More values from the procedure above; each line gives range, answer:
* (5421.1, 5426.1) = 11.8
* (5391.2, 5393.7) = 12.3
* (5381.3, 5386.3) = 12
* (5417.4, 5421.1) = 11.8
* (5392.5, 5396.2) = 12.2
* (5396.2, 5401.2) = 12.1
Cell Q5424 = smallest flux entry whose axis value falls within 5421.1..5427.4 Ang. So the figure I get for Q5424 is 11.78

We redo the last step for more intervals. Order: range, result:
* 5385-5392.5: 12.12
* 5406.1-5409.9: 11.94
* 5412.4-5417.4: 11.74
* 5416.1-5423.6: 11.75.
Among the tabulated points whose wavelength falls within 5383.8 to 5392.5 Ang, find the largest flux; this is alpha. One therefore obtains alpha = 12.3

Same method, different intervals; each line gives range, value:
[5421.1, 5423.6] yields 11.79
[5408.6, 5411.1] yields 11.94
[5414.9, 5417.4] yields 11.75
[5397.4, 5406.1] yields 12.1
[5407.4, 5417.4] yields 12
